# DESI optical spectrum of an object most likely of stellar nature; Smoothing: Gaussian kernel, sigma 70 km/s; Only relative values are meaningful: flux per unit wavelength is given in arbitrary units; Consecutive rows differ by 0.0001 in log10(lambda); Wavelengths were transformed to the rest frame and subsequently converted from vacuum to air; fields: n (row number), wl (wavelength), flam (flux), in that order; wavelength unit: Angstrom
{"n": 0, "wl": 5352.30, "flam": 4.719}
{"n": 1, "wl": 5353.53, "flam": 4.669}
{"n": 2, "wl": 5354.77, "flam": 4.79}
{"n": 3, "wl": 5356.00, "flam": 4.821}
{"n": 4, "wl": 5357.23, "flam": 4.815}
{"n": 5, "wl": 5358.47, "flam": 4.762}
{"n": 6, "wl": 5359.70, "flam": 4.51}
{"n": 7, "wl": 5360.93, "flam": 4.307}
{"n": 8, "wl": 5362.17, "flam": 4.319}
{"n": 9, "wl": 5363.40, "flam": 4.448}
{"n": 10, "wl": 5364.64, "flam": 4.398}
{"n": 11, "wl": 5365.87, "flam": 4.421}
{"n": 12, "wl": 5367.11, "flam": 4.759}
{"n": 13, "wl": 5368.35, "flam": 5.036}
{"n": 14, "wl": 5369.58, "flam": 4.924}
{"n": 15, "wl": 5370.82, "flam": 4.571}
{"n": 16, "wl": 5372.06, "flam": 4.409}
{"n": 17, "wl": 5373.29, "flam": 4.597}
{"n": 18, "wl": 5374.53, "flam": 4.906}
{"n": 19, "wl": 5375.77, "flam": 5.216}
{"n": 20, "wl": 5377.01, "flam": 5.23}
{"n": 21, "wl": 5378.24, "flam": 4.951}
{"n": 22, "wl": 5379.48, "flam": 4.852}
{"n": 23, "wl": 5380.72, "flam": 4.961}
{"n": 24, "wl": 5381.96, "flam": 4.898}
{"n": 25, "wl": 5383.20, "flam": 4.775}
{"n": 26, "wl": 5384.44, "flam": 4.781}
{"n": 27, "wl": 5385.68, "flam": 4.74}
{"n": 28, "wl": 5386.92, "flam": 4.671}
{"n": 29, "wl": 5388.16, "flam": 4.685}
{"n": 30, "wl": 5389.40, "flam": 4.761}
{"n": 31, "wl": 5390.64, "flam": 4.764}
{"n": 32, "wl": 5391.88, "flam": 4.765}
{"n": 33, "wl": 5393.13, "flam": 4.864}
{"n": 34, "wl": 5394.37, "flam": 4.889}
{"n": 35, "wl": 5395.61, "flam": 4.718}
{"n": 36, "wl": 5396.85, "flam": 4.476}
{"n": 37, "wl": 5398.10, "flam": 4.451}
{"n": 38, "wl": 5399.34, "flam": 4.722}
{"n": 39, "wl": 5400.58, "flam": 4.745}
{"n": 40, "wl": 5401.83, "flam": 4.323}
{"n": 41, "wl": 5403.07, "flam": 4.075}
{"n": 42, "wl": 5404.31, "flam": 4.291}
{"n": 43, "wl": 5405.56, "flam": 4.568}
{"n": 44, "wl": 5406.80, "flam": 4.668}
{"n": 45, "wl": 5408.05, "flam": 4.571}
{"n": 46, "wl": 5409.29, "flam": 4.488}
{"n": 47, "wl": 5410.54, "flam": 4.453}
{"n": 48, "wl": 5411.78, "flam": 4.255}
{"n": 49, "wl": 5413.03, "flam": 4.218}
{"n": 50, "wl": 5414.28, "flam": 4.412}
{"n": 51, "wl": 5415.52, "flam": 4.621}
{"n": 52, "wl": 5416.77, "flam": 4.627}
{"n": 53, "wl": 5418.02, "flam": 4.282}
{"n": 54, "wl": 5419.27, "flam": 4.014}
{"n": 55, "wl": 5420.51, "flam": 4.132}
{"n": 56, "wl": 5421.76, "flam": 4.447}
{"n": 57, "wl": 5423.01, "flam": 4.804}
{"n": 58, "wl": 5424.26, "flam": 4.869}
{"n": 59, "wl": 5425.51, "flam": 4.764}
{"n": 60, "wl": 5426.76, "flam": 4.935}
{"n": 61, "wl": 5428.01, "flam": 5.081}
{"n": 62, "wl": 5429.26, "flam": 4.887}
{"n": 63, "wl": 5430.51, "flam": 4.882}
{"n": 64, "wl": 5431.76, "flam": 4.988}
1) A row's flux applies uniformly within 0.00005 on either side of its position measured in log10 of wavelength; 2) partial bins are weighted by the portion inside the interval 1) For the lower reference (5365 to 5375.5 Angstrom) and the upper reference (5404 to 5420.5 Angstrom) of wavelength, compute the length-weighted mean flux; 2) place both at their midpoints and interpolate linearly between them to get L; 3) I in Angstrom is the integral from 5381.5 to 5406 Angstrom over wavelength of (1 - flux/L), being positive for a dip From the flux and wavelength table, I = -0.5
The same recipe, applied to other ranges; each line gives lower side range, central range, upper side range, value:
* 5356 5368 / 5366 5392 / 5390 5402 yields -1.1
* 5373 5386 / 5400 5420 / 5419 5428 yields 1.3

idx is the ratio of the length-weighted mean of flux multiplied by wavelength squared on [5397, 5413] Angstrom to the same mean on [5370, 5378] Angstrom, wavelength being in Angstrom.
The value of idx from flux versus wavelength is 0.9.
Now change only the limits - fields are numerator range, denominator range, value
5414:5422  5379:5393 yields 0.92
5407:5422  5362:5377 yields 0.95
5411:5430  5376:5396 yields 0.95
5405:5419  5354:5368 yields 0.99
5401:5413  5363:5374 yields 0.97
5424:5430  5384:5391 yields 1.05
